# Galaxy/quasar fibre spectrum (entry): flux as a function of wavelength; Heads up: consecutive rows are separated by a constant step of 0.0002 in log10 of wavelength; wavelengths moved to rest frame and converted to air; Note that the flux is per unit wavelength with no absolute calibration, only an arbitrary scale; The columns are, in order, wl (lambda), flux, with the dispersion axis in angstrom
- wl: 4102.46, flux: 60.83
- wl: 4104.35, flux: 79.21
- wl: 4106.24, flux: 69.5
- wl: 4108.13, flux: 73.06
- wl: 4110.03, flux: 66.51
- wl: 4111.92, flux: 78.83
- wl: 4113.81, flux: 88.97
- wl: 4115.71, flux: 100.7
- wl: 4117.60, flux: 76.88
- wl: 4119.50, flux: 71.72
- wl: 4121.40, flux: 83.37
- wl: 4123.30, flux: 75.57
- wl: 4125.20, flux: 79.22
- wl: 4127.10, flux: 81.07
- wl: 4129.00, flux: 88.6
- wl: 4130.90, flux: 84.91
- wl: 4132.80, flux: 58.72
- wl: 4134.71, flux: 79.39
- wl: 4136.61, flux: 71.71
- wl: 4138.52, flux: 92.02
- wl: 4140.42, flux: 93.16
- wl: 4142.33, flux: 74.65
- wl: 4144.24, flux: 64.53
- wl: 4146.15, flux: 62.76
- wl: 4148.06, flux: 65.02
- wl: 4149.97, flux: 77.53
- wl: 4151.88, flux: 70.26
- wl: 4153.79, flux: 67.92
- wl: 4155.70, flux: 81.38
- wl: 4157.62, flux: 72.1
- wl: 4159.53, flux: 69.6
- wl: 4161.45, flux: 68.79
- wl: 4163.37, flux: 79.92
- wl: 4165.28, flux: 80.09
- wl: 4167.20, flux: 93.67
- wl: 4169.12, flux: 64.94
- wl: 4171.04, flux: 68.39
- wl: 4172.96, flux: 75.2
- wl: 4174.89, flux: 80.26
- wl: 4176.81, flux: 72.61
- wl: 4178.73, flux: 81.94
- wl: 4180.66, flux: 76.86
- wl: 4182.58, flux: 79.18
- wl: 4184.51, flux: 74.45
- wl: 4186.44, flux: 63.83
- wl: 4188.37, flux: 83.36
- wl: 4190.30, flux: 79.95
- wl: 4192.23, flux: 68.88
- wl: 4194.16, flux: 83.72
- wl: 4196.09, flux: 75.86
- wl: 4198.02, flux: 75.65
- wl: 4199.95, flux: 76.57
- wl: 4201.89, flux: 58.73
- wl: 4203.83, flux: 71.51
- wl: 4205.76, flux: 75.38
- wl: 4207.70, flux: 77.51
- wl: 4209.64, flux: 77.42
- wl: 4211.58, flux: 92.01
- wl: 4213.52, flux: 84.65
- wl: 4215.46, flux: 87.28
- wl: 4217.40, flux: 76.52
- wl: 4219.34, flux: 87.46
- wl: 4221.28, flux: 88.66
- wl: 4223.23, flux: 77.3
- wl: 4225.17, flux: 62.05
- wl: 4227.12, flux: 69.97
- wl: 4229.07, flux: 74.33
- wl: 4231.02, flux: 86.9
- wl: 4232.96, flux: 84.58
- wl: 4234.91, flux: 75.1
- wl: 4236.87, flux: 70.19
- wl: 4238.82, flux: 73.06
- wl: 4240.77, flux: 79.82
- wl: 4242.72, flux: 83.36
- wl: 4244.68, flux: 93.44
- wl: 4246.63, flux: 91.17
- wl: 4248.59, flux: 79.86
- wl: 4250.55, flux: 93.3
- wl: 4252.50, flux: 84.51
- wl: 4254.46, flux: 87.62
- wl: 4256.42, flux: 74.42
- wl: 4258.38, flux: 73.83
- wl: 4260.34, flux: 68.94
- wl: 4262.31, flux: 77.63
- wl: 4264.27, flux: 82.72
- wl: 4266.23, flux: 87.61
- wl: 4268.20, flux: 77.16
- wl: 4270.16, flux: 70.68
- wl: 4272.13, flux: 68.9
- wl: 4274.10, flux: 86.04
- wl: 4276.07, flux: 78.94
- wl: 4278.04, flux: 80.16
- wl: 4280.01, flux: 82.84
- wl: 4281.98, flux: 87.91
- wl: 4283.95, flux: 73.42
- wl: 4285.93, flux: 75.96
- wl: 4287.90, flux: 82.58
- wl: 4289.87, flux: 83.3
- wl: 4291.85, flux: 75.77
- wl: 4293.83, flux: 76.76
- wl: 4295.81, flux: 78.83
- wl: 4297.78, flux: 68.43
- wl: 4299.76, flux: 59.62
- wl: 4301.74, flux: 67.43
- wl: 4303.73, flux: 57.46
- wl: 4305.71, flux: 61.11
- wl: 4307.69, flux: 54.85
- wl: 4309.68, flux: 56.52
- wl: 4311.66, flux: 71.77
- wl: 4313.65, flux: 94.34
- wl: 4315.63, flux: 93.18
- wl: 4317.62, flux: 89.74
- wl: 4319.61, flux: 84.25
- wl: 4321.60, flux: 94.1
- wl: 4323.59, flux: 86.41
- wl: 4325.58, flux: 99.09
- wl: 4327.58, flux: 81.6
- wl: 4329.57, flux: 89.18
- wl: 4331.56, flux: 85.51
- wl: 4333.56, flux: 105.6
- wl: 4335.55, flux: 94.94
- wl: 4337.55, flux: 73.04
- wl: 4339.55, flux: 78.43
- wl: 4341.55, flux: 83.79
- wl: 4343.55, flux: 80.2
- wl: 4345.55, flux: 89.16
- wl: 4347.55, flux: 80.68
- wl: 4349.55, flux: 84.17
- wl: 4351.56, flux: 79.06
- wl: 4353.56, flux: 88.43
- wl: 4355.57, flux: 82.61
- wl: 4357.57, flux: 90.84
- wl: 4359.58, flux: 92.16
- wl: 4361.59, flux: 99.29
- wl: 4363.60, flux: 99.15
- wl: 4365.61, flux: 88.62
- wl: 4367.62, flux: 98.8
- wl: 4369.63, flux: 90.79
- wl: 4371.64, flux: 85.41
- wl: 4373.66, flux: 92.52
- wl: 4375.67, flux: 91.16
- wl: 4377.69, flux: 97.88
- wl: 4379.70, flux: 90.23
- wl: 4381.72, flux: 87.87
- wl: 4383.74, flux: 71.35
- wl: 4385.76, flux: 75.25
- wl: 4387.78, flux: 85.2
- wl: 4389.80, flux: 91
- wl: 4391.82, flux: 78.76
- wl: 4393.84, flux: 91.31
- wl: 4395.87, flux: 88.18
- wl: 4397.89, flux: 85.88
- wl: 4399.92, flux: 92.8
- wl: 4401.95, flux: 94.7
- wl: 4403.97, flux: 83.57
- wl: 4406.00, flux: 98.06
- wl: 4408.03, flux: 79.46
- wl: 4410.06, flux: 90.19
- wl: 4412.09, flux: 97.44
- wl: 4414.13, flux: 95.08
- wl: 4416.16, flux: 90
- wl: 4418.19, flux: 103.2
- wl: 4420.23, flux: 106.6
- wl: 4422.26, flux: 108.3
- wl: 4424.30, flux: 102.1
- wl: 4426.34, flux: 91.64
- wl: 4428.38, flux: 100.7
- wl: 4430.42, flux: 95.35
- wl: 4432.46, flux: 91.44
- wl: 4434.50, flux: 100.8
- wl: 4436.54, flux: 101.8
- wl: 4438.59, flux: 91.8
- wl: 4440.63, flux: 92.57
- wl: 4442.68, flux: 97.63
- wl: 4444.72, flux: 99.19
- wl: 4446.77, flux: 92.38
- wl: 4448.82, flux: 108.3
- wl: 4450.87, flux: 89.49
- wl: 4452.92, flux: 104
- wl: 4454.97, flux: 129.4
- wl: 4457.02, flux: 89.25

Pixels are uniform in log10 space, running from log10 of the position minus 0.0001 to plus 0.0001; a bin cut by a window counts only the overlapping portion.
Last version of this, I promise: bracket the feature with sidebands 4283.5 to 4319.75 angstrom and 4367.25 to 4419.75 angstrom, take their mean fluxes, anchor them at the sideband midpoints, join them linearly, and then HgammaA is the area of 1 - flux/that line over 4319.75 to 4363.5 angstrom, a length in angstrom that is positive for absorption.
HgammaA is -3.9 angstrom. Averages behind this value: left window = 73.7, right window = 89.5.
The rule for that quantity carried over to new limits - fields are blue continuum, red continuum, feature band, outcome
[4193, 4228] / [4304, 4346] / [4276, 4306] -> 2.44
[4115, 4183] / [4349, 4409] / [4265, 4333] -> 4.79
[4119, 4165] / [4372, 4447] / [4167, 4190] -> 0.65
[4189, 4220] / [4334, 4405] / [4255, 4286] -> 1.40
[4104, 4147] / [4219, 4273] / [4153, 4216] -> 1.92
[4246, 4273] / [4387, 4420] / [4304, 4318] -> 1.80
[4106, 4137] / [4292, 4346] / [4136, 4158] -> 1.15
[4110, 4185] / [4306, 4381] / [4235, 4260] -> 0.15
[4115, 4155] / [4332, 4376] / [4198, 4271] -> 2.65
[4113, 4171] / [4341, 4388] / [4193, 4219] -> 0.69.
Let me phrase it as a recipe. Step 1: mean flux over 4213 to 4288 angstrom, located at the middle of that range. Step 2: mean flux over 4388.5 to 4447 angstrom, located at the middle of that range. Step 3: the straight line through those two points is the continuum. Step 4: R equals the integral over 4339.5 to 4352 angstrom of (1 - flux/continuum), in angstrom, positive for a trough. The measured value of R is 0.8 angstrom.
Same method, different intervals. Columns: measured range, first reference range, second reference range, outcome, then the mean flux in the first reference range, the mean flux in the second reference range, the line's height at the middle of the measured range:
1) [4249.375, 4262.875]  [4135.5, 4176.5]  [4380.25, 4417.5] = 0.0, 74.9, 87.7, 80.2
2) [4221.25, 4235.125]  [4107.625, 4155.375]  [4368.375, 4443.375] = 1.0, 77.2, 92.1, 82.4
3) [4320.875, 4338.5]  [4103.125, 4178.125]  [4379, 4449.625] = -0.4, 76.4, 92.8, 87.8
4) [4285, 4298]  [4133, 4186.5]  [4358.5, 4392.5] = 0.9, 75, 89.2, 83.7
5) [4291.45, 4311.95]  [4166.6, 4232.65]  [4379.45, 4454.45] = 4.6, 77.1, 93.4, 84.8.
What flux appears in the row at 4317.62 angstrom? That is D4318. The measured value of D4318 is 89.74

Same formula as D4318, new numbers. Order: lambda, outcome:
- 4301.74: 67.43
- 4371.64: 85.41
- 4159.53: 69.6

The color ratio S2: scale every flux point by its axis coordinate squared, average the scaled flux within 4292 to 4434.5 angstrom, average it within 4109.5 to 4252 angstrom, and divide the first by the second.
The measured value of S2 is 1.22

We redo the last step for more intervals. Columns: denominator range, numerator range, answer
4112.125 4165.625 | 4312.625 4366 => 1.26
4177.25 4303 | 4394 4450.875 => 1.33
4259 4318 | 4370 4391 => 1.20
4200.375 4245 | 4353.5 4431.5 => 1.27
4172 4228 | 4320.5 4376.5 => 1.23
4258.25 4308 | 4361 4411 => 1.25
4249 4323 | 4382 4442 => 1.26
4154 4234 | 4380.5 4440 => 1.32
